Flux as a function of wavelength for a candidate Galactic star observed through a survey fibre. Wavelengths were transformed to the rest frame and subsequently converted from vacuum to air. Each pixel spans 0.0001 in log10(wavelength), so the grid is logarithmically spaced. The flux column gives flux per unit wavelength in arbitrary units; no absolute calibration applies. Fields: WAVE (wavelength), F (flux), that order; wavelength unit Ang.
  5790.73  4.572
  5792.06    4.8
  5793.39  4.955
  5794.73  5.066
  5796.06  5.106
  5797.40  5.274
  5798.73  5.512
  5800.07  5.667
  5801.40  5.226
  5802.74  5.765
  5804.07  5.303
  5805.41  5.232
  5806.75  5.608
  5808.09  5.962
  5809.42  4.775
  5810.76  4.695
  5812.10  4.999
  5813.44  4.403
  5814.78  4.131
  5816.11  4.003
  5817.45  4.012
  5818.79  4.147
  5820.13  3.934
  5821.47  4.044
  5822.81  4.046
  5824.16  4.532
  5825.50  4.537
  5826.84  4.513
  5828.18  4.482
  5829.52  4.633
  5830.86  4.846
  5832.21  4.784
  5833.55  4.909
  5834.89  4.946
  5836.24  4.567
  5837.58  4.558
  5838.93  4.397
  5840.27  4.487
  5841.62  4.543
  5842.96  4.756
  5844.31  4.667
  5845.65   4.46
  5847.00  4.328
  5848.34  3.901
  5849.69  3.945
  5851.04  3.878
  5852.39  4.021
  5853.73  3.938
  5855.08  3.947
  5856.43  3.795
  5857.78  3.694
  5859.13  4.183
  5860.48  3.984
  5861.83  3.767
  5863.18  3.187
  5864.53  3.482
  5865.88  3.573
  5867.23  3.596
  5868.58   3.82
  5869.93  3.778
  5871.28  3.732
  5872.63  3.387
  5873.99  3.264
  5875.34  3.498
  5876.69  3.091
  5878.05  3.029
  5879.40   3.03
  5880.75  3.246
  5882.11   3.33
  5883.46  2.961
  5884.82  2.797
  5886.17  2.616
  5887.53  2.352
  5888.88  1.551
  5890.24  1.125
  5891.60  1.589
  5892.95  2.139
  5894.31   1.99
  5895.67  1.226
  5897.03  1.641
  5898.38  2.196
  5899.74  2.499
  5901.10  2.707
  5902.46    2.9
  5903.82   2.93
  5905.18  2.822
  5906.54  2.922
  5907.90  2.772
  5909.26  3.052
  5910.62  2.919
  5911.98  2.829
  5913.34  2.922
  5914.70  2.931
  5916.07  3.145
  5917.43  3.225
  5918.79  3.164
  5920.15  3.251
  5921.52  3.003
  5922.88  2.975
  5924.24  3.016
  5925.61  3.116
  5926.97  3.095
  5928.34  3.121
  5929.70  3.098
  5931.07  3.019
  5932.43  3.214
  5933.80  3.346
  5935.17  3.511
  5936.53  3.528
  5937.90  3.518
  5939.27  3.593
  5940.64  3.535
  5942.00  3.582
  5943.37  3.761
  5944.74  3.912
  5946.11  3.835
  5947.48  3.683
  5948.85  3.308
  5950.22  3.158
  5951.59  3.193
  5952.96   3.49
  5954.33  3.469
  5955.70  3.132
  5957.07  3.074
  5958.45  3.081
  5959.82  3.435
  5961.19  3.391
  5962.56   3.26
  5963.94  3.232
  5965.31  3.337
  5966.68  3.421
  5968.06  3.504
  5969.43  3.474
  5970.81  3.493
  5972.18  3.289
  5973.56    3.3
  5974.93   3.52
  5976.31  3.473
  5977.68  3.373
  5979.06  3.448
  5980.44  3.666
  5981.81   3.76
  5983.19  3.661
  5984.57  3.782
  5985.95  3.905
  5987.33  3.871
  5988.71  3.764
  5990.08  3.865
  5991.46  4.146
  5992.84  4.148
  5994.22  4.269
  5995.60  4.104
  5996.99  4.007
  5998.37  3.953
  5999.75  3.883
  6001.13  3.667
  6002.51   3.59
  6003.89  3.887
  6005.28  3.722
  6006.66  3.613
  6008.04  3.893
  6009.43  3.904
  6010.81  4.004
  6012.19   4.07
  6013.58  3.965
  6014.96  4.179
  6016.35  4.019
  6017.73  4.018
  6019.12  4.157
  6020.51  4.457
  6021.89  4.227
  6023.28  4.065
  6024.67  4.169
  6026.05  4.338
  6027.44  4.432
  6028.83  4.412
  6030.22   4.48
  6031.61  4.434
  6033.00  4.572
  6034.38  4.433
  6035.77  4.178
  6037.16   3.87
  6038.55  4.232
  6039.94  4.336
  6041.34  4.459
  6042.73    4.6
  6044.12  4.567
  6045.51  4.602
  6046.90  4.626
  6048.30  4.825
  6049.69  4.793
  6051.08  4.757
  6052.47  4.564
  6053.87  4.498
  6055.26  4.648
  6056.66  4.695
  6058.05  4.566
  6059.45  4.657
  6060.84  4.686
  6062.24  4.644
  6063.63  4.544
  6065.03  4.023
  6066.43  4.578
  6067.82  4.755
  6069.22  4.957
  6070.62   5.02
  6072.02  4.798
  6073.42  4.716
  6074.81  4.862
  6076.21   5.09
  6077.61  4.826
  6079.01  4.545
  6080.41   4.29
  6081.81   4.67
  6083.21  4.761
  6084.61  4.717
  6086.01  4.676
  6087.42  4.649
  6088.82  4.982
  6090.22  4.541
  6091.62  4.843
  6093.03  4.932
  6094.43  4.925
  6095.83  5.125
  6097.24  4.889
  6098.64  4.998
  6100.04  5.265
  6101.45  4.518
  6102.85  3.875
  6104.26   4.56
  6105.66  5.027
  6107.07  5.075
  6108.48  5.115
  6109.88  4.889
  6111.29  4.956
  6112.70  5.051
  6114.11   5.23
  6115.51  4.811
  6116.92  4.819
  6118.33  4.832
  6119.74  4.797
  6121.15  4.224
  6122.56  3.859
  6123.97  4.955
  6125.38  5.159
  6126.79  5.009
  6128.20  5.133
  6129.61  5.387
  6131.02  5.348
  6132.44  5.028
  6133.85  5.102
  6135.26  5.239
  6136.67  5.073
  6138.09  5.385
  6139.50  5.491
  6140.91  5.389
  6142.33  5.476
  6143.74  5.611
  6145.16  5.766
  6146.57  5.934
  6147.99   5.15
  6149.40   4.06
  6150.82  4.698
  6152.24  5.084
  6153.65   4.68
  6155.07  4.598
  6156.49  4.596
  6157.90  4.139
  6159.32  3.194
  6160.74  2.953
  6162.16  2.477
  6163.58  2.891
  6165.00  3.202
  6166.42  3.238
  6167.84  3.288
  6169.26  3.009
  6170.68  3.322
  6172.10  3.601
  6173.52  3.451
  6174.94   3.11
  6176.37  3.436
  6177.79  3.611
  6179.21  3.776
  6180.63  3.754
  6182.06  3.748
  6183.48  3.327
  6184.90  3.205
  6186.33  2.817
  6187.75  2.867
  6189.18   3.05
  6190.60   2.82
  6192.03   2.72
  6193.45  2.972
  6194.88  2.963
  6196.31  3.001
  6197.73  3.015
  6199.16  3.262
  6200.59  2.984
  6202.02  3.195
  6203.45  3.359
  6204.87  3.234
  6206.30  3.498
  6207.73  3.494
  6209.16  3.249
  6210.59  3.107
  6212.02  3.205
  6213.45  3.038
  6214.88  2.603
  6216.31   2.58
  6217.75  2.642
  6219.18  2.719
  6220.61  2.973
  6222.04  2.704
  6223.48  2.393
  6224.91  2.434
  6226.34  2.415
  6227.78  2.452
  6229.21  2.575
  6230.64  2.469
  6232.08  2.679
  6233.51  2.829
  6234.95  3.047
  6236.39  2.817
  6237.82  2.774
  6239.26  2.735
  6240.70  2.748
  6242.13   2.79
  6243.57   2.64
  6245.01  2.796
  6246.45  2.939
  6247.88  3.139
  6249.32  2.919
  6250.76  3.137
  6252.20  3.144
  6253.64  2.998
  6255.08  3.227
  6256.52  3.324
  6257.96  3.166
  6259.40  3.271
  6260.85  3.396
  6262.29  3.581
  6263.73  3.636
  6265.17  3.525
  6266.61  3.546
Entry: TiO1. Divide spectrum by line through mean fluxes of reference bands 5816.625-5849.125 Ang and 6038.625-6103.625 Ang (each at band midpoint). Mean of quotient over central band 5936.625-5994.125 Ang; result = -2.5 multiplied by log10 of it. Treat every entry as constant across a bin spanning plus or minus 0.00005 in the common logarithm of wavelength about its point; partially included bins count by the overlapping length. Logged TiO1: 0.28 mag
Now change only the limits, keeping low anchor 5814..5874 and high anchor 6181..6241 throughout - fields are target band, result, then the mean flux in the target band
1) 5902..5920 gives 0.30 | 2.97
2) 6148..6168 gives -0.23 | 3.85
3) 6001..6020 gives -0.09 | 3.92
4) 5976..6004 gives -0.05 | 3.82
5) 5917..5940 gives 0.20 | 3.22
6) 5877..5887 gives 0.32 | 2.99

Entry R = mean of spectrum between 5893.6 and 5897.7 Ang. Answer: 1.62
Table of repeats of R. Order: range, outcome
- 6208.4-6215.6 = 3.04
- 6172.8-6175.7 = 3.28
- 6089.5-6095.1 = 4.81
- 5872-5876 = 3.38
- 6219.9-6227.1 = 2.58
